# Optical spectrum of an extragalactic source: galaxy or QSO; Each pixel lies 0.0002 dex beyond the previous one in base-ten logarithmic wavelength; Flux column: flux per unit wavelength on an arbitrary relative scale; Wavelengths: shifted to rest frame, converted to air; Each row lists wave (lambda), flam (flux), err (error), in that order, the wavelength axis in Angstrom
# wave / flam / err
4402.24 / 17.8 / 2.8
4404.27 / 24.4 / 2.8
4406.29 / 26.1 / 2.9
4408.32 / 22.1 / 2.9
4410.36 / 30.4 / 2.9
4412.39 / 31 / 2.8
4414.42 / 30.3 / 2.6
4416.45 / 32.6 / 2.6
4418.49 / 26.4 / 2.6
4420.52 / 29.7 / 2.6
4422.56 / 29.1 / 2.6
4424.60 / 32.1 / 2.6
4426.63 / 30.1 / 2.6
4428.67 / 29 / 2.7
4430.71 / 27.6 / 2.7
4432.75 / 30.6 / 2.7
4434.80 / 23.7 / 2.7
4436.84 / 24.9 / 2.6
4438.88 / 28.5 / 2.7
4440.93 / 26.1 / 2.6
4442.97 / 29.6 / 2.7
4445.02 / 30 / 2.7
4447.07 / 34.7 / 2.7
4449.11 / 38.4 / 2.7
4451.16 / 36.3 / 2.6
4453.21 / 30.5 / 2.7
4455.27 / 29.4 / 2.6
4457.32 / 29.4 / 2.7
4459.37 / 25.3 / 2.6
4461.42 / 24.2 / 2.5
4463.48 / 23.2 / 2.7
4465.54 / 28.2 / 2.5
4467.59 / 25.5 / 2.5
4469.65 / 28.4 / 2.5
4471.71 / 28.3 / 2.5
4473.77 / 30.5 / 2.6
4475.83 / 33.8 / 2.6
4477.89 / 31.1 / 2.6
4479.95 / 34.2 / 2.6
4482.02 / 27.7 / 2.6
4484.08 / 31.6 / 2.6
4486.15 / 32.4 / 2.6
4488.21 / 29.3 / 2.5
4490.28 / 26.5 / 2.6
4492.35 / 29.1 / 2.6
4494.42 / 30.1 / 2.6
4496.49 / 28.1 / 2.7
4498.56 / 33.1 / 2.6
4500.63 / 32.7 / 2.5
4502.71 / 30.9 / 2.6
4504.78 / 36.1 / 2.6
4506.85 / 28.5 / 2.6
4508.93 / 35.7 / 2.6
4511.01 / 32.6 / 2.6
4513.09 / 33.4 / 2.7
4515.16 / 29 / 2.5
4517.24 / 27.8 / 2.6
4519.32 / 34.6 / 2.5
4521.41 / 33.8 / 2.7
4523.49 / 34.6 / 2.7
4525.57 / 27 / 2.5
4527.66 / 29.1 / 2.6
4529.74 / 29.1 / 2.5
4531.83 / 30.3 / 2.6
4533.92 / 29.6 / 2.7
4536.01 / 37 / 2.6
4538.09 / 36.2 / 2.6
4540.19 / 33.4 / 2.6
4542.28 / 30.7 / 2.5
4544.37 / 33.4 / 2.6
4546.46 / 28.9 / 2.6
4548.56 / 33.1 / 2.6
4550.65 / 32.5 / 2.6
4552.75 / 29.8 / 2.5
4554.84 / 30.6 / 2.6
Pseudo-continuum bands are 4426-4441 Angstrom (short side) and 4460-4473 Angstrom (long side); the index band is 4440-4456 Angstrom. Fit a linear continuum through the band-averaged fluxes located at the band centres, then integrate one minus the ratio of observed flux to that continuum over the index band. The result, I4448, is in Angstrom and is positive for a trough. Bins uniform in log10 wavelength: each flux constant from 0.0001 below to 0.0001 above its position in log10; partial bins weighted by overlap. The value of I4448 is -2.9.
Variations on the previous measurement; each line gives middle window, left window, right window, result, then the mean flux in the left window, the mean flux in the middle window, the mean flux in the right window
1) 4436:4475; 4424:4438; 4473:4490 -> 0.7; 28.2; 29.1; 31.1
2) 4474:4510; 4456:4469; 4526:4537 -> -4.0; 26.1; 31.2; 30.7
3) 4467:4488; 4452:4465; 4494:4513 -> -0.8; 27.2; 30.4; 32.1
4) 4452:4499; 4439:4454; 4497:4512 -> 4.7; 32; 29.1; 32.6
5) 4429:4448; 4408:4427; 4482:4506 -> 1.0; 29.6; 28.4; 30.8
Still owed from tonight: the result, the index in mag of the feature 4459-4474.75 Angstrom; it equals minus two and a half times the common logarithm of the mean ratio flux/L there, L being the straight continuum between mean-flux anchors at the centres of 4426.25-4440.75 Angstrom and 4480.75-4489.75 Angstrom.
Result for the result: 0.10 mag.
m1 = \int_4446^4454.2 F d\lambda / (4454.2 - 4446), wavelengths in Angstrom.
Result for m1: 35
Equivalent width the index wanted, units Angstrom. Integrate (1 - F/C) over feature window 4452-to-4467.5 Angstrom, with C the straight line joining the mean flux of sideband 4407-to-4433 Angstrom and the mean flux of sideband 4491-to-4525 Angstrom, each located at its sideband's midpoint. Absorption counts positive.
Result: 1.6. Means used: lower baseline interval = 29.2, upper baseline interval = 31.8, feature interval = 27.2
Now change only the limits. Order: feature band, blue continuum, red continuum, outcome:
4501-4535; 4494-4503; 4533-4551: 0.4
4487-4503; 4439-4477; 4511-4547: 0.4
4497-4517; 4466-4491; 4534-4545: -0.3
